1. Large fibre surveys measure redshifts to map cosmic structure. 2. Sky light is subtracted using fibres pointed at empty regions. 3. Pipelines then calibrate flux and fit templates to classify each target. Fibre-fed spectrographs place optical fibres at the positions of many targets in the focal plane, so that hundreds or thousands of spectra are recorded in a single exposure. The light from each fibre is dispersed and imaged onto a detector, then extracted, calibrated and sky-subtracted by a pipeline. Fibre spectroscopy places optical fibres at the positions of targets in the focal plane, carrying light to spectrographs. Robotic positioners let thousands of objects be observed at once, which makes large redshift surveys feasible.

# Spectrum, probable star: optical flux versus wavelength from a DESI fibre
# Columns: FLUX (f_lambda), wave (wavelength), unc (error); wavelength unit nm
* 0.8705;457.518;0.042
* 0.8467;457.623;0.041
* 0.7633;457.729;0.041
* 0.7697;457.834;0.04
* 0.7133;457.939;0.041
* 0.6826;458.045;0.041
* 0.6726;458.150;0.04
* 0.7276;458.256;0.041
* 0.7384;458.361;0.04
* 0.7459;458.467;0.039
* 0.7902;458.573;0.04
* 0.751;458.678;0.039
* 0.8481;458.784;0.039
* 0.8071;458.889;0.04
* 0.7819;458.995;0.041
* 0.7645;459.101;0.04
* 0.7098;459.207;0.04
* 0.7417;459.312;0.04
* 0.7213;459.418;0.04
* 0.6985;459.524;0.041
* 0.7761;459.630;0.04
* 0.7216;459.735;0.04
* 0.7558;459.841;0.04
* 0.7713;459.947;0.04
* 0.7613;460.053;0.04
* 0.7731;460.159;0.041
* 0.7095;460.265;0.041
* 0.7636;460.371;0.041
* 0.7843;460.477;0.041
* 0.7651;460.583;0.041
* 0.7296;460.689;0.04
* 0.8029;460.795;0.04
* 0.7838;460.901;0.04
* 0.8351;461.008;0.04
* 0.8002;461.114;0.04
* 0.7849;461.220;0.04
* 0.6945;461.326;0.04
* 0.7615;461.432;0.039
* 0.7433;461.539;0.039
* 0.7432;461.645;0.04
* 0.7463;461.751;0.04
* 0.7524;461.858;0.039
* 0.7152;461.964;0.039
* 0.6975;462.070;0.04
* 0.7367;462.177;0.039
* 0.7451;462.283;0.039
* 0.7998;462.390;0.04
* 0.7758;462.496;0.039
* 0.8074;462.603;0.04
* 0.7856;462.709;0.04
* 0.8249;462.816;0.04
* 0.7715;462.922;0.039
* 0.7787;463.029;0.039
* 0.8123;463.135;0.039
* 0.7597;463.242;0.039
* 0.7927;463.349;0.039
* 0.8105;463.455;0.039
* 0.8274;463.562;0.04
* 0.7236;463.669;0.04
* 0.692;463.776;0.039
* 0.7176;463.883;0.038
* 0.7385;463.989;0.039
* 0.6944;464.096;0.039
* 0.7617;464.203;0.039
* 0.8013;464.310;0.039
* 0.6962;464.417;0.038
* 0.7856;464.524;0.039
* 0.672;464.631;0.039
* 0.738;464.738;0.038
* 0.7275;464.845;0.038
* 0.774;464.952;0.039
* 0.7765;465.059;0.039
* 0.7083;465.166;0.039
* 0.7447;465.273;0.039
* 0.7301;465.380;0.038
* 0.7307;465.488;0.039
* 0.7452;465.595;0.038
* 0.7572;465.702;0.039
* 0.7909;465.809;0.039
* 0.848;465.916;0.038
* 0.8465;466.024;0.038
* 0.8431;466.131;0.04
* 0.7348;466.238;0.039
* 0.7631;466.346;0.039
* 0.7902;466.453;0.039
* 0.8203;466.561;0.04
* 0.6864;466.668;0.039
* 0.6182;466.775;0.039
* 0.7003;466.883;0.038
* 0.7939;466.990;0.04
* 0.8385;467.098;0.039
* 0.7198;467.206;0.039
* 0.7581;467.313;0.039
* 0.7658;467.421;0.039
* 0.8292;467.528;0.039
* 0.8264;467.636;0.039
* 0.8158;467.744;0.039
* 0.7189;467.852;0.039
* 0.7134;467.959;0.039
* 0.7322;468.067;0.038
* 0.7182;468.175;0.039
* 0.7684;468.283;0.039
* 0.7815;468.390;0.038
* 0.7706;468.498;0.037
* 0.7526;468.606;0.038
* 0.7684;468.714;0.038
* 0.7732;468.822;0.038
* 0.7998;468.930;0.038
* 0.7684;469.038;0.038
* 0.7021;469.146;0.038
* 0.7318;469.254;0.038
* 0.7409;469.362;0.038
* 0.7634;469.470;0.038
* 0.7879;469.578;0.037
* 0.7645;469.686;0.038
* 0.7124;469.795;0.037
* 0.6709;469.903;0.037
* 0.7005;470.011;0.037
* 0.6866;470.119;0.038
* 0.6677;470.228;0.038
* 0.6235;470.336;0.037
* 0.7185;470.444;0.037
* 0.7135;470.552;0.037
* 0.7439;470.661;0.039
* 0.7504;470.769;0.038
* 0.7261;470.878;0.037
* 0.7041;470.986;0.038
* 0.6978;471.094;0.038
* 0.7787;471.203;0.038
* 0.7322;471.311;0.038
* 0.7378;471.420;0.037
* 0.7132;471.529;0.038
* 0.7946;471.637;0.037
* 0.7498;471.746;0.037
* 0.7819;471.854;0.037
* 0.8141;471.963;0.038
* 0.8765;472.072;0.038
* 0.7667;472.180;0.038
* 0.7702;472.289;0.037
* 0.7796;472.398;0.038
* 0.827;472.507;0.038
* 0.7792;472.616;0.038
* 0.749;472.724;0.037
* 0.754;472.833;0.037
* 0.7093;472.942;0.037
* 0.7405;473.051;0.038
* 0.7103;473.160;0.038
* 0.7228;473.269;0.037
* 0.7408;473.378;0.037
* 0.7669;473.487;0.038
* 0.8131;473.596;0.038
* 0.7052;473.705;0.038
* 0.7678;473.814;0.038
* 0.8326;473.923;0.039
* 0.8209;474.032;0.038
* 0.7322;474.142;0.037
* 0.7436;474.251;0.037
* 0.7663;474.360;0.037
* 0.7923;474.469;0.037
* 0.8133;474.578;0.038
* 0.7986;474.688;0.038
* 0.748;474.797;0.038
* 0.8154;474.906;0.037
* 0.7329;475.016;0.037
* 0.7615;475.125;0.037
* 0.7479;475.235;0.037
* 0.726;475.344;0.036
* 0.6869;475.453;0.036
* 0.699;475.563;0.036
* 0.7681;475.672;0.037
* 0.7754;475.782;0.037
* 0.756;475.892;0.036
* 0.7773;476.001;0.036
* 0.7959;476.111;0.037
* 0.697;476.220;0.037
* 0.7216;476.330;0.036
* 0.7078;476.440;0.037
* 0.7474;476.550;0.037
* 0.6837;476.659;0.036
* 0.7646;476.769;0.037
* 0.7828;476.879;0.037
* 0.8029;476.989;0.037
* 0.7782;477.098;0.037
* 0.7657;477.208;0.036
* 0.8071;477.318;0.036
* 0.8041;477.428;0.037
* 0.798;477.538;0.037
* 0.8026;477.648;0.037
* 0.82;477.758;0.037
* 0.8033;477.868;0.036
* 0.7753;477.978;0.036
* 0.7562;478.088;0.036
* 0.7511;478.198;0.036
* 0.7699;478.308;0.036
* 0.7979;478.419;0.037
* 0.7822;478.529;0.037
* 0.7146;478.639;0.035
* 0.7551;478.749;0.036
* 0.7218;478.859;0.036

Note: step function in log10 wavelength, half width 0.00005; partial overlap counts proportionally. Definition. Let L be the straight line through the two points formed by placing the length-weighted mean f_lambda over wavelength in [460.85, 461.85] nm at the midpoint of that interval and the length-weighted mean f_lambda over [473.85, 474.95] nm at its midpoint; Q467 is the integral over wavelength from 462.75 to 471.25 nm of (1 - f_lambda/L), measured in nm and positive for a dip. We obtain 0.25 nm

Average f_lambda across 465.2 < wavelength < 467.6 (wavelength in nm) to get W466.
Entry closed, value 0.766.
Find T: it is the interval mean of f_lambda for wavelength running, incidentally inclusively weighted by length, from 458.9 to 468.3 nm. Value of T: 0.759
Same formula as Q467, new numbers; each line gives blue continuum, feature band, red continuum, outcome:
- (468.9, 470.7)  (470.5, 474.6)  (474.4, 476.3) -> -0.115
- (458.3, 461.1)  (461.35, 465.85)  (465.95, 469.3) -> 0.054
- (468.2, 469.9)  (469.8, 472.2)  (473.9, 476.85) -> 0.071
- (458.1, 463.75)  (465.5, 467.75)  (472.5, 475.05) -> -0.031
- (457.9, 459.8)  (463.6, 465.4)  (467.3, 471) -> 0.019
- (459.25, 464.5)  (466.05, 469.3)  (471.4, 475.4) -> 0.011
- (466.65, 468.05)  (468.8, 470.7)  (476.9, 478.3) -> 0.092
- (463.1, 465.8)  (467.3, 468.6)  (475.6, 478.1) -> -0.020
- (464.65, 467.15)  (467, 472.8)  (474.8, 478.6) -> 0.064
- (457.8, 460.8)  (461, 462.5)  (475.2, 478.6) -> -0.001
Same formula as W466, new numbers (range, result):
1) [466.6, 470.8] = 0.741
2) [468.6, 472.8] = 0.747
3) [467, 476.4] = 0.754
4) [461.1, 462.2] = 0.741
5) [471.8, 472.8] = 0.793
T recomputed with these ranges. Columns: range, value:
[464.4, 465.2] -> 0.737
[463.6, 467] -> 0.748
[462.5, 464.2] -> 0.769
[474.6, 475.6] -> 0.749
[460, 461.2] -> 0.774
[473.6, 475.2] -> 0.774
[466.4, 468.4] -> 0.757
